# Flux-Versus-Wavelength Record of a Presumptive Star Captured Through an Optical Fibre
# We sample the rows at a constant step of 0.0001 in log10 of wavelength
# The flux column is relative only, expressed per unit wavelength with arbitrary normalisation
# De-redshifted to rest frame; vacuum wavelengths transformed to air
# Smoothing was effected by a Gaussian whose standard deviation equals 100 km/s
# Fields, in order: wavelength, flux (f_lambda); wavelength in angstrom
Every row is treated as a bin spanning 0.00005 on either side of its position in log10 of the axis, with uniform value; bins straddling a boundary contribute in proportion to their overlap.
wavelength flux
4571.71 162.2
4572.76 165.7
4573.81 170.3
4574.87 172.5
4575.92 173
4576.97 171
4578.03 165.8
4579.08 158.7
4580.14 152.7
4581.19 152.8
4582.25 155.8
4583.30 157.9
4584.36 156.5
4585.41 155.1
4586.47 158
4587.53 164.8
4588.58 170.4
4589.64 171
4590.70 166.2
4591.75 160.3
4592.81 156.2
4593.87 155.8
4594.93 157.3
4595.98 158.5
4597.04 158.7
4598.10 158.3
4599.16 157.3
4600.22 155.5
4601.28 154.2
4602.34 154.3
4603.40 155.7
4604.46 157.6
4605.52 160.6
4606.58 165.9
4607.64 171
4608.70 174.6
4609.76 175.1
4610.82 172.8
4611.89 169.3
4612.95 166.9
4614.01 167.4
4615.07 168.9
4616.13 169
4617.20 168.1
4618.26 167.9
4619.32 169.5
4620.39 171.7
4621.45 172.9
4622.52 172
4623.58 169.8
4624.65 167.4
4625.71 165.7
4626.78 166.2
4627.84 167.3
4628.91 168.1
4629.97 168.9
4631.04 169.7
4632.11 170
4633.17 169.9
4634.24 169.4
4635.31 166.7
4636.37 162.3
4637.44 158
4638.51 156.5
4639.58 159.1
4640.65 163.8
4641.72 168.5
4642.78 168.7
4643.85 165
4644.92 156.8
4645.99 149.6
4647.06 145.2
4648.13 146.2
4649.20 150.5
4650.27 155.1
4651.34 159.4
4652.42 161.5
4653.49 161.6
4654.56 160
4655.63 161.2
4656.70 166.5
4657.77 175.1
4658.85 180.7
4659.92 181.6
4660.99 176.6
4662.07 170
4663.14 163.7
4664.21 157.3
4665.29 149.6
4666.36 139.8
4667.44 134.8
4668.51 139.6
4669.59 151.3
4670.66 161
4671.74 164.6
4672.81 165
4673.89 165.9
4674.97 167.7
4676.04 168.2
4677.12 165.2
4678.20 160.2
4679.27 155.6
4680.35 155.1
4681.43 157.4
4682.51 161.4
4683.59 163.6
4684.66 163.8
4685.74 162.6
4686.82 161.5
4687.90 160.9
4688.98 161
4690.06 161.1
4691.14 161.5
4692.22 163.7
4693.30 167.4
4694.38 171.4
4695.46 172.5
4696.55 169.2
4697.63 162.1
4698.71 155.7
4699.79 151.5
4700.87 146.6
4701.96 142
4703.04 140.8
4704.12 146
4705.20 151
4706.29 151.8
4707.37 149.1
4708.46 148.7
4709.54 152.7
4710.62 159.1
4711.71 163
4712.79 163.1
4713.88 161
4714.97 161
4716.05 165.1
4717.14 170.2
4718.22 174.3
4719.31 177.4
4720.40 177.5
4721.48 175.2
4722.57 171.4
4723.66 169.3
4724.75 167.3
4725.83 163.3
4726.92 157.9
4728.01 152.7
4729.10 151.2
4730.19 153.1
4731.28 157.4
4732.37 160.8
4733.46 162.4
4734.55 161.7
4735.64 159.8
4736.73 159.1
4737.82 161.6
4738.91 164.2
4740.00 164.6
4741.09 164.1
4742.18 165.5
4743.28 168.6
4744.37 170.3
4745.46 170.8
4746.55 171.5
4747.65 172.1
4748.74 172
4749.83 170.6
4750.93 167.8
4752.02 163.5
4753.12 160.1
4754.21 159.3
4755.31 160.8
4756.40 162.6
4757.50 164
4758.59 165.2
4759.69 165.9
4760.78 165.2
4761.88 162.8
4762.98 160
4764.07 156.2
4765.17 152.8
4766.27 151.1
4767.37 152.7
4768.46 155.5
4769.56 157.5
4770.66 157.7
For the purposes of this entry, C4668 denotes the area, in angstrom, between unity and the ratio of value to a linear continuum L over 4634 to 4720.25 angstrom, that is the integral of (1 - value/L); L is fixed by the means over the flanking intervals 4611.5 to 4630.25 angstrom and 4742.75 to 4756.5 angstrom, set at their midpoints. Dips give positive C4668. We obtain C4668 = 4.04 angstrom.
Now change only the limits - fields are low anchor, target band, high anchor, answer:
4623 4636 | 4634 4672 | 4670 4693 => 1.3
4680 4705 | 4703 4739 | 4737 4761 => 0.4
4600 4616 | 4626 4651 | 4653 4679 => 0.2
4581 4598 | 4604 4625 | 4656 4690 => -1.1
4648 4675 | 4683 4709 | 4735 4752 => 0.8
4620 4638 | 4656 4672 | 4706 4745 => 0.5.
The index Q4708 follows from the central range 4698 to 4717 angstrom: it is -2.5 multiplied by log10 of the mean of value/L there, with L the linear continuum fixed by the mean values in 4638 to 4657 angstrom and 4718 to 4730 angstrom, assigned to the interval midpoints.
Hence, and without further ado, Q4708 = 0.07 mag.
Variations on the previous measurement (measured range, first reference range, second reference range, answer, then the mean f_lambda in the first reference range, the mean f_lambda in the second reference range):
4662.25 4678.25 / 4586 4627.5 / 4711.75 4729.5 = 0.06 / 165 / 166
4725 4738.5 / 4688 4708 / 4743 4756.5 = 0.03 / 157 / 167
